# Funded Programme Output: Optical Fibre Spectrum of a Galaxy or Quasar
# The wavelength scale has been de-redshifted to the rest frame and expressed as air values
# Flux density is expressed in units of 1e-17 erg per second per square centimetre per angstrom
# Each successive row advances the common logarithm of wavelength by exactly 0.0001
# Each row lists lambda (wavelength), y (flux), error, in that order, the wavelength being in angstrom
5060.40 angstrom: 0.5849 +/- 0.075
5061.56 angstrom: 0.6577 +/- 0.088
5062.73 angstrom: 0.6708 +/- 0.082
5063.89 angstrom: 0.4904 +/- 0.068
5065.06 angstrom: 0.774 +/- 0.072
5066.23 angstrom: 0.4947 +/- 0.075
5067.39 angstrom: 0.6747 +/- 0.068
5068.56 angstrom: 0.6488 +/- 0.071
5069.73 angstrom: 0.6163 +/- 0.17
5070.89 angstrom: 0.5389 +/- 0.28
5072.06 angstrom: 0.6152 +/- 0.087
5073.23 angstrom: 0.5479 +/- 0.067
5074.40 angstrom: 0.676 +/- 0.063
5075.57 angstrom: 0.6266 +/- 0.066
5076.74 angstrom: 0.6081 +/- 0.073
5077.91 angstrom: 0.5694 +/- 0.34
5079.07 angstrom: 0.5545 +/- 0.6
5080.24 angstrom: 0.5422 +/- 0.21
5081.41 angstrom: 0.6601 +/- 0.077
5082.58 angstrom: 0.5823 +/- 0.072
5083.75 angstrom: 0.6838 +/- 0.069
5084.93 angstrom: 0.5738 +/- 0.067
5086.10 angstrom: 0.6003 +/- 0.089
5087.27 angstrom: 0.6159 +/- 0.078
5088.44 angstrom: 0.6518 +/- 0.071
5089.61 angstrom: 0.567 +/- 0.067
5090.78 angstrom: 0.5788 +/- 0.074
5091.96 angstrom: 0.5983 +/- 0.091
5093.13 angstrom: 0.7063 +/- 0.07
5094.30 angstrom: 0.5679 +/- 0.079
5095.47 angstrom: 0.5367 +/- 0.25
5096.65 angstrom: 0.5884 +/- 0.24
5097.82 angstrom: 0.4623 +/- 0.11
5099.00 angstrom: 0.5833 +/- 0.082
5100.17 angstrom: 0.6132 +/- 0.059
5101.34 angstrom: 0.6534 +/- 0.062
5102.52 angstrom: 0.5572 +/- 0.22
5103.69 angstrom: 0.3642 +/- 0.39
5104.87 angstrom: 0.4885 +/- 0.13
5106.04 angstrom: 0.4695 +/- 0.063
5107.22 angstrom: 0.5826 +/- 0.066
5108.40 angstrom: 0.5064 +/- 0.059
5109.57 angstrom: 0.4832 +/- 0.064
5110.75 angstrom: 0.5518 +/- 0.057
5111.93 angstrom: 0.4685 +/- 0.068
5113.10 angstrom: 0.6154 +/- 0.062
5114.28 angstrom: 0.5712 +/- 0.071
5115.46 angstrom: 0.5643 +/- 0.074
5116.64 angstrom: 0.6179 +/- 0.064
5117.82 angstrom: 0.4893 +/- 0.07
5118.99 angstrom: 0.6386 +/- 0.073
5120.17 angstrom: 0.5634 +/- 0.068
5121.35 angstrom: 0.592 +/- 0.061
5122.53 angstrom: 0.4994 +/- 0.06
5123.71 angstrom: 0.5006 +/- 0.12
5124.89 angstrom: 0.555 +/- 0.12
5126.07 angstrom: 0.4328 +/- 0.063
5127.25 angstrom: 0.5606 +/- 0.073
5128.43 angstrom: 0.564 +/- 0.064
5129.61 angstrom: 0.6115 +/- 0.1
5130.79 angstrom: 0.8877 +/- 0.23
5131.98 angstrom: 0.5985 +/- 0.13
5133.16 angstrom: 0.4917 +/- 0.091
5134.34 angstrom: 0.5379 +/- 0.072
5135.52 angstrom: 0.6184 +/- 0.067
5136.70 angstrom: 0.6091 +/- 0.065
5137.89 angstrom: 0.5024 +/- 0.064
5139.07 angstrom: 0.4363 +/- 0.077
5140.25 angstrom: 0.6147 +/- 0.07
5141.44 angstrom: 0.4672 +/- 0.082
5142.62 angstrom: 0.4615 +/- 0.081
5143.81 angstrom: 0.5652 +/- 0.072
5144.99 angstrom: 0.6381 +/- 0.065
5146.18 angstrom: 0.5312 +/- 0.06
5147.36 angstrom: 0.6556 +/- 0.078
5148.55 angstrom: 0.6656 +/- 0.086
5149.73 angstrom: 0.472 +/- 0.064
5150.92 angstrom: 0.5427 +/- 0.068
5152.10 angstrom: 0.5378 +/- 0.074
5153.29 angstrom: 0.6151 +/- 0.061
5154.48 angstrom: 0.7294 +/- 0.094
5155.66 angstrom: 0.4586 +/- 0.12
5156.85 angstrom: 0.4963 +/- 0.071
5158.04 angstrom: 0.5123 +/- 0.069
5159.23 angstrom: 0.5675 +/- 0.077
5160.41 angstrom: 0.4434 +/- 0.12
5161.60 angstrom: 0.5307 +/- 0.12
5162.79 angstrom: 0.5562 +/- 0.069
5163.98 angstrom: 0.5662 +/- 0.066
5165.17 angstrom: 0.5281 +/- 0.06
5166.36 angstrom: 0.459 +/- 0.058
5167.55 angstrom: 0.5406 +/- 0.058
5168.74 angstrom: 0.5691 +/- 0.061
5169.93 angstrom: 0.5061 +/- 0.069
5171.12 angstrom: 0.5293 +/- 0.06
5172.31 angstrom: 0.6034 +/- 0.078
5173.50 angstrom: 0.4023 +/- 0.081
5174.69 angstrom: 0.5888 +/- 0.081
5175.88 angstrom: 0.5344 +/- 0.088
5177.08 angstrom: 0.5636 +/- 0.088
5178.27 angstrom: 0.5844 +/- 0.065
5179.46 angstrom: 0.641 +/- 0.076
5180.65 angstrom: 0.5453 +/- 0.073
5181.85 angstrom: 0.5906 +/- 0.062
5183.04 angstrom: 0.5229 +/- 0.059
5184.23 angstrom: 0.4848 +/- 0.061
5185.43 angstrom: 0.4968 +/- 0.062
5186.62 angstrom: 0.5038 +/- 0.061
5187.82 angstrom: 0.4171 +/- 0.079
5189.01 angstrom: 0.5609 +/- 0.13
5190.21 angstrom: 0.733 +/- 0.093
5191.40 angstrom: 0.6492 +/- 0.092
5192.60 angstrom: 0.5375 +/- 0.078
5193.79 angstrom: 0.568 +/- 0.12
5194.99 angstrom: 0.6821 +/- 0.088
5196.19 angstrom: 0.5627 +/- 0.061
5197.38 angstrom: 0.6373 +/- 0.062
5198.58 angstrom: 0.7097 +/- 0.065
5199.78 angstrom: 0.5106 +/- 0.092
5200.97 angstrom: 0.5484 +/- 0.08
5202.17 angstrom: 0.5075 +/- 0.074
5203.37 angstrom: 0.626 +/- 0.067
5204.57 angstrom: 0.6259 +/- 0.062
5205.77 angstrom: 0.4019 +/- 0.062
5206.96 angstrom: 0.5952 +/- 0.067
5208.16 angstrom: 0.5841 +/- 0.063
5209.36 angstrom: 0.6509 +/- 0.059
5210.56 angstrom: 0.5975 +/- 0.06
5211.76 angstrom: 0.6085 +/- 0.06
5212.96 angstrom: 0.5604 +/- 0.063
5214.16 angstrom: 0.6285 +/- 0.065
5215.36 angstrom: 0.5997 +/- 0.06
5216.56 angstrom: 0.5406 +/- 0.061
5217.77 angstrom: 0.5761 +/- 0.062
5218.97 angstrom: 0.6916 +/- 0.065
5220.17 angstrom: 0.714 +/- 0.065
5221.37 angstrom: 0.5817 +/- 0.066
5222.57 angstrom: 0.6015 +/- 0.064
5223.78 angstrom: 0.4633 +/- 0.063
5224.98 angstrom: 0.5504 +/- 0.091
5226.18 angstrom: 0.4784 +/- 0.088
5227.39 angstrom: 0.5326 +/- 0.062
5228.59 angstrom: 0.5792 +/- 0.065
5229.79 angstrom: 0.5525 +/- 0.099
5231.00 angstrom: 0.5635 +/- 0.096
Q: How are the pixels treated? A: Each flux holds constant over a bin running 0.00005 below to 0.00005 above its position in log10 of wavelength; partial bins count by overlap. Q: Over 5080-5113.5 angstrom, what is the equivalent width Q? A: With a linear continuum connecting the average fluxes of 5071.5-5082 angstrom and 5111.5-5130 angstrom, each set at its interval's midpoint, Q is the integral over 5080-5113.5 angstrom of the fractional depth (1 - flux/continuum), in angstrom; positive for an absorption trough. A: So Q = 0.7 angstrom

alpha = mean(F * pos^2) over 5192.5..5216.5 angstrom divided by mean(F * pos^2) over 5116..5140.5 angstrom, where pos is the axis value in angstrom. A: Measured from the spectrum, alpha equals 1.07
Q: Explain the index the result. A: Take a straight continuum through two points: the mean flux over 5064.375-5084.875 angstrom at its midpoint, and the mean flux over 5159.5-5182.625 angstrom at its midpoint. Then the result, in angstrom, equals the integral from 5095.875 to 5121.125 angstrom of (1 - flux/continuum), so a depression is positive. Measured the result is 1.77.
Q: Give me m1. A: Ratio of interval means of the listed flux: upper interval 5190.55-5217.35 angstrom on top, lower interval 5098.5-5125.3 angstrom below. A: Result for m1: 1.08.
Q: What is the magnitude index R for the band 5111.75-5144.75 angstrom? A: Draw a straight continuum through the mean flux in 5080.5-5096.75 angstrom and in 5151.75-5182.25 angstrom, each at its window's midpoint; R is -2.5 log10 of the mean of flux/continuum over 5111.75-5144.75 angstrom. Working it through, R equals 0.03 mag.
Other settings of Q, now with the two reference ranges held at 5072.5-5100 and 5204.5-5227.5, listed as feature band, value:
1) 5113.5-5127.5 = 1.0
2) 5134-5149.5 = 0.7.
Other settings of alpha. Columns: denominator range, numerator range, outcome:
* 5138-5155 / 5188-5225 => 1.07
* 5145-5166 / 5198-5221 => 1.09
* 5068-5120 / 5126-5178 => 0.98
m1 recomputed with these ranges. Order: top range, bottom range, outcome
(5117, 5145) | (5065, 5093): 0.92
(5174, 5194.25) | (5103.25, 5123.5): 1.05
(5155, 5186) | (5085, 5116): 0.95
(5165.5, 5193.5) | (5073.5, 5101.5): 0.91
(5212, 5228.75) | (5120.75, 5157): 1.03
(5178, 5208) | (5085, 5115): 1.02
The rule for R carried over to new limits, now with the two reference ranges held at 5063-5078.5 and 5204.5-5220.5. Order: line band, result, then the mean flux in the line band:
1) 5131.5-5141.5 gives 0.11 mag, 0.545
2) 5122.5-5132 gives 0.04 mag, 0.582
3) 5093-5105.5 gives 0.10 mag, 0.551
